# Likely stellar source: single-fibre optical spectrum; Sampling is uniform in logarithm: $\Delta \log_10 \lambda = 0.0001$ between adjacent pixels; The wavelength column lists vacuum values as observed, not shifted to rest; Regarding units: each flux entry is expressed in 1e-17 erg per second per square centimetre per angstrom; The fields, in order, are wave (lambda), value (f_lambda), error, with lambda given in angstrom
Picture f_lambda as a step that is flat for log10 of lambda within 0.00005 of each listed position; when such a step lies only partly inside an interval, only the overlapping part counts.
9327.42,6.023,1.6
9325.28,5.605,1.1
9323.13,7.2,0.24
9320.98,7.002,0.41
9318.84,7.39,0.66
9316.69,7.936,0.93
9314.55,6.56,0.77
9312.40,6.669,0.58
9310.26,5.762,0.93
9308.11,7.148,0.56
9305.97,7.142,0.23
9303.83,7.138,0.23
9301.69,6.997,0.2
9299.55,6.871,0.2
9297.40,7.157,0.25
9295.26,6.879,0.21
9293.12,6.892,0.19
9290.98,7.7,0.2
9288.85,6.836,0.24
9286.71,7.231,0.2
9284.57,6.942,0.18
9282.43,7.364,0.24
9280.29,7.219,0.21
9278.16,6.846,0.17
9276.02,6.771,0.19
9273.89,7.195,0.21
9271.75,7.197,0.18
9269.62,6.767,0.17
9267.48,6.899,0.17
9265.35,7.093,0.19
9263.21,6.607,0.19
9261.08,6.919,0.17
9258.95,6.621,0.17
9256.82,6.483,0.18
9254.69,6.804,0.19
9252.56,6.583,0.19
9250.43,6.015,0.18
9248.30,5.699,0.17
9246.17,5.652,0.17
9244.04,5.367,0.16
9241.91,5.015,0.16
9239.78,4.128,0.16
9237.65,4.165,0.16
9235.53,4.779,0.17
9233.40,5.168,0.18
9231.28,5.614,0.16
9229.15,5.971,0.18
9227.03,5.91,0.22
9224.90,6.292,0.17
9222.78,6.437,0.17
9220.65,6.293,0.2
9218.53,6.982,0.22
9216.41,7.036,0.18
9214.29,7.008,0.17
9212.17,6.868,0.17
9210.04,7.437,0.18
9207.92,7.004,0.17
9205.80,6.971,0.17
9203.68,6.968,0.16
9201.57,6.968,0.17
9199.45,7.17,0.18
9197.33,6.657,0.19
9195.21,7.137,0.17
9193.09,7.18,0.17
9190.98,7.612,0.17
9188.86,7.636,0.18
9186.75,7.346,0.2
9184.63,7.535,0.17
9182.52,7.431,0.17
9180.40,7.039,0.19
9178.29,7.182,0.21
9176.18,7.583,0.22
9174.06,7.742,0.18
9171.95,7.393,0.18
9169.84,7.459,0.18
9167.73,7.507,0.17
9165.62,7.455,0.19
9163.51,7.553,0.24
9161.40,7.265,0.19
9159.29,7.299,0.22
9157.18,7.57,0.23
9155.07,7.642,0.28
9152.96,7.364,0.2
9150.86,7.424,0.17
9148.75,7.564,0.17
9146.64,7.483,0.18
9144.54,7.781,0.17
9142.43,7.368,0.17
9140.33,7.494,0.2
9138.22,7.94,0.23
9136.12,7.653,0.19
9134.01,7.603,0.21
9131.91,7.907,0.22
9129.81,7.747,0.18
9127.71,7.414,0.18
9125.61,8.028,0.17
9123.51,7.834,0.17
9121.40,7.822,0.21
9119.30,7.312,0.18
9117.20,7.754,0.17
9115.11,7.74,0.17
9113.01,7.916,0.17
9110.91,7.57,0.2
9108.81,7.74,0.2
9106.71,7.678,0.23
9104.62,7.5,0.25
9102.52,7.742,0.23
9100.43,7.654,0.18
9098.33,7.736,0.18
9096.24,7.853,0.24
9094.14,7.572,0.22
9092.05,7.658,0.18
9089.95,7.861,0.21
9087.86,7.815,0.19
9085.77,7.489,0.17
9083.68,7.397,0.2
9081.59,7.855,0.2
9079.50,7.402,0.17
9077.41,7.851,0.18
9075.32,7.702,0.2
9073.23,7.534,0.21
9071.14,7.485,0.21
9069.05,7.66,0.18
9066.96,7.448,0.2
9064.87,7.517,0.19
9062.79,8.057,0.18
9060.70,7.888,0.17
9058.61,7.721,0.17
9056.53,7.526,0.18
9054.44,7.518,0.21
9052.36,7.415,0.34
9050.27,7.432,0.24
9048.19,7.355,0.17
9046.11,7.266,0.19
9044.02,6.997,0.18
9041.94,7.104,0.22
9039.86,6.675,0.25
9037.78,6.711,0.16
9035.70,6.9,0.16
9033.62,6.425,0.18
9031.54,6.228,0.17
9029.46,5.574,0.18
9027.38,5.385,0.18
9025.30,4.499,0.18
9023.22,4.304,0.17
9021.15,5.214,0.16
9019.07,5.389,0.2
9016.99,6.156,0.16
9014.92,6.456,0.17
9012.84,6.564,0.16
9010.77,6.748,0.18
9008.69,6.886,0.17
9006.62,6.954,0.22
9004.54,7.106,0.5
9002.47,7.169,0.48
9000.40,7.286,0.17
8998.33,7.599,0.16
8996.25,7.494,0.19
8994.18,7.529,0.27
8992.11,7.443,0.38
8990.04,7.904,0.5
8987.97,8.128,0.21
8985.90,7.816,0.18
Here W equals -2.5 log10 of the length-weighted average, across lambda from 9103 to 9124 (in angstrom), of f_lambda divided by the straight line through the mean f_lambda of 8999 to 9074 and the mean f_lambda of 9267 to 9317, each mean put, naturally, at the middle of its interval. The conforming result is -0.12 mag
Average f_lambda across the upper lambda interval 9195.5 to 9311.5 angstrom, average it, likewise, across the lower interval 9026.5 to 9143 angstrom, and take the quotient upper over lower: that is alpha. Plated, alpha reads 0.9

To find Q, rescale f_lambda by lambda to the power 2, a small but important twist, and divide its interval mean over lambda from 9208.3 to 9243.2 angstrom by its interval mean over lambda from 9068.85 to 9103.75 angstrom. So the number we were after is 0.80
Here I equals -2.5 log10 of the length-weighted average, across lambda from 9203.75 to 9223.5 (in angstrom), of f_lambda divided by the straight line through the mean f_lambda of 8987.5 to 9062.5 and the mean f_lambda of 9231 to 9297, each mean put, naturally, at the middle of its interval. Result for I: -0.069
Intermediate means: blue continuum 6.81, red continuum 6.39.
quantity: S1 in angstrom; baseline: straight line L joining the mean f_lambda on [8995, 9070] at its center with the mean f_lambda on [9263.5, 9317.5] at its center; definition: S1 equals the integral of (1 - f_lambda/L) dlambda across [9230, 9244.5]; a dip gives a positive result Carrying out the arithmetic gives 4.3 angstrom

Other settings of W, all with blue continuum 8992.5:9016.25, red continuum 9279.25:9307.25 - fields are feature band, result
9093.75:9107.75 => -0.09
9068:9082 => -0.08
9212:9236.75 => 0.15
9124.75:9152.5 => -0.08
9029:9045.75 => 0.07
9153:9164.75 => -0.05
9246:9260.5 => 0.13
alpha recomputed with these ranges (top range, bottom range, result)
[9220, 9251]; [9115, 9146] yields 0.71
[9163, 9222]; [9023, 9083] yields 1.02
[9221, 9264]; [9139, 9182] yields 0.78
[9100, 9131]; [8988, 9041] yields 1.18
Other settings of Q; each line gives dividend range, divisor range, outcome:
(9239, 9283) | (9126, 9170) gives 0.87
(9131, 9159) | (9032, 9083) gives 1.05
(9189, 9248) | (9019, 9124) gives 0.90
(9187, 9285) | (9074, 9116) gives 0.87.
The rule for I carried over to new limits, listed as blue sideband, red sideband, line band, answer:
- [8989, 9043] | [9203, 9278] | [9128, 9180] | -0.178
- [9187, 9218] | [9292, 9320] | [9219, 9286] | 0.133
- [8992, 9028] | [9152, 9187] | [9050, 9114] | -0.114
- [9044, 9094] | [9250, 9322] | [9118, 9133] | -0.044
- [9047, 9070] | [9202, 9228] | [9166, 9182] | -0.064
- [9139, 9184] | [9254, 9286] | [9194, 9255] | 0.155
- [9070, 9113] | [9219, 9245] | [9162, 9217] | -0.186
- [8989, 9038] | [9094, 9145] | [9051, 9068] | -0.092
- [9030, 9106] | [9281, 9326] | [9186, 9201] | -0.006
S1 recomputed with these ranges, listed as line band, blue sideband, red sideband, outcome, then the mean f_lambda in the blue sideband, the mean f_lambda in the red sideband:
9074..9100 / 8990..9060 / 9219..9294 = -4.17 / 6.72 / 6.33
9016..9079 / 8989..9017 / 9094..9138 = 4.52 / 7.13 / 7.71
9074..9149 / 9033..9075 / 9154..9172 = -2.75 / 7.35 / 7.46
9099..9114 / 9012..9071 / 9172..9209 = -1.61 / 6.71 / 7.25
